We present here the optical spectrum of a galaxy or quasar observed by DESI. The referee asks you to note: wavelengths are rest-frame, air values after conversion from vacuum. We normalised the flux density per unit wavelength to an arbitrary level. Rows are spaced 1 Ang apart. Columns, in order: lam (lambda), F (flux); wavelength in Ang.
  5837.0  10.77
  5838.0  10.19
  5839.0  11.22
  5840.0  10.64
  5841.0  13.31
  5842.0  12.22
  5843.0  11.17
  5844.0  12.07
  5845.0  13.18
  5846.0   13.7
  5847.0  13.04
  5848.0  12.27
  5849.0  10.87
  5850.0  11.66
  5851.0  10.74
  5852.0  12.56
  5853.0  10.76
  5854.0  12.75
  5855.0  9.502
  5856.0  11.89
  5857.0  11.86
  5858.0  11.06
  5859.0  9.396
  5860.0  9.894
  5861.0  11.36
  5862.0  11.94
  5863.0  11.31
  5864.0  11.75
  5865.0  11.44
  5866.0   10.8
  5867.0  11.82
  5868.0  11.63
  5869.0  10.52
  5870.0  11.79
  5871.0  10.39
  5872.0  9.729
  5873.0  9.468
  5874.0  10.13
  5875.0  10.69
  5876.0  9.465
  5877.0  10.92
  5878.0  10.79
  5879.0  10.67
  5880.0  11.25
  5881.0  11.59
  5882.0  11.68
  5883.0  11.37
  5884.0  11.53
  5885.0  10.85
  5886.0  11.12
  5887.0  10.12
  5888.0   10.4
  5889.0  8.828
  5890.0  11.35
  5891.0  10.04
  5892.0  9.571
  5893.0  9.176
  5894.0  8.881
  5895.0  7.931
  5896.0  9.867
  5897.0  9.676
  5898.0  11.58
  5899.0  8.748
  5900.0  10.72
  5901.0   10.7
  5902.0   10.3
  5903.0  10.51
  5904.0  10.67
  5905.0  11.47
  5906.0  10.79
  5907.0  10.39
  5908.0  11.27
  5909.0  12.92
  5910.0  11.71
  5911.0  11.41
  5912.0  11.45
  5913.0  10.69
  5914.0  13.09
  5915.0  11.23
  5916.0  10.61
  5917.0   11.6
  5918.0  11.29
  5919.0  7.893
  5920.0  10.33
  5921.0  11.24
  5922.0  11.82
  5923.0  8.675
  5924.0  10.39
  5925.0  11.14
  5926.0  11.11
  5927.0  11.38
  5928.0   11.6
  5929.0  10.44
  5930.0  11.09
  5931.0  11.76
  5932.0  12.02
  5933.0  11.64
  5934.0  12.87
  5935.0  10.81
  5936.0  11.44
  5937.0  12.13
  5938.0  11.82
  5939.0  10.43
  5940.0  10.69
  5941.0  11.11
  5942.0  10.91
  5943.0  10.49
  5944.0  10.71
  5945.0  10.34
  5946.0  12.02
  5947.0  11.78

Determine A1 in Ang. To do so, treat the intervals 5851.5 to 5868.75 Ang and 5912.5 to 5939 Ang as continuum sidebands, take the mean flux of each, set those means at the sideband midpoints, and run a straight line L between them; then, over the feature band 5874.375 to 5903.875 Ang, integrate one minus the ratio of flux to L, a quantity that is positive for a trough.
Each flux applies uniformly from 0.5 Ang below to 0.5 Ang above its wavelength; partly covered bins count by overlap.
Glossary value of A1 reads 2.2 Ang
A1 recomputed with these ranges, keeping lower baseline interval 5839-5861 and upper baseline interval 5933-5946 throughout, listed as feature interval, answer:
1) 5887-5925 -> 2.8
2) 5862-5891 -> 1.7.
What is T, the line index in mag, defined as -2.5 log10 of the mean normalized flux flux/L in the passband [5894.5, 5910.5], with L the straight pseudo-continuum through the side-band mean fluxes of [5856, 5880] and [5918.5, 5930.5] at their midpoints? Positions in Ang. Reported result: 0.01 mag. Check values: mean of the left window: 10.8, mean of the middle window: 10.6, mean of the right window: 10.6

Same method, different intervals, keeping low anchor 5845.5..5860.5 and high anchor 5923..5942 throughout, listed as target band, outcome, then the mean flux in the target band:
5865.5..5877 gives 0.080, 10.6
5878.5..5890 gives 0.049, 10.9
